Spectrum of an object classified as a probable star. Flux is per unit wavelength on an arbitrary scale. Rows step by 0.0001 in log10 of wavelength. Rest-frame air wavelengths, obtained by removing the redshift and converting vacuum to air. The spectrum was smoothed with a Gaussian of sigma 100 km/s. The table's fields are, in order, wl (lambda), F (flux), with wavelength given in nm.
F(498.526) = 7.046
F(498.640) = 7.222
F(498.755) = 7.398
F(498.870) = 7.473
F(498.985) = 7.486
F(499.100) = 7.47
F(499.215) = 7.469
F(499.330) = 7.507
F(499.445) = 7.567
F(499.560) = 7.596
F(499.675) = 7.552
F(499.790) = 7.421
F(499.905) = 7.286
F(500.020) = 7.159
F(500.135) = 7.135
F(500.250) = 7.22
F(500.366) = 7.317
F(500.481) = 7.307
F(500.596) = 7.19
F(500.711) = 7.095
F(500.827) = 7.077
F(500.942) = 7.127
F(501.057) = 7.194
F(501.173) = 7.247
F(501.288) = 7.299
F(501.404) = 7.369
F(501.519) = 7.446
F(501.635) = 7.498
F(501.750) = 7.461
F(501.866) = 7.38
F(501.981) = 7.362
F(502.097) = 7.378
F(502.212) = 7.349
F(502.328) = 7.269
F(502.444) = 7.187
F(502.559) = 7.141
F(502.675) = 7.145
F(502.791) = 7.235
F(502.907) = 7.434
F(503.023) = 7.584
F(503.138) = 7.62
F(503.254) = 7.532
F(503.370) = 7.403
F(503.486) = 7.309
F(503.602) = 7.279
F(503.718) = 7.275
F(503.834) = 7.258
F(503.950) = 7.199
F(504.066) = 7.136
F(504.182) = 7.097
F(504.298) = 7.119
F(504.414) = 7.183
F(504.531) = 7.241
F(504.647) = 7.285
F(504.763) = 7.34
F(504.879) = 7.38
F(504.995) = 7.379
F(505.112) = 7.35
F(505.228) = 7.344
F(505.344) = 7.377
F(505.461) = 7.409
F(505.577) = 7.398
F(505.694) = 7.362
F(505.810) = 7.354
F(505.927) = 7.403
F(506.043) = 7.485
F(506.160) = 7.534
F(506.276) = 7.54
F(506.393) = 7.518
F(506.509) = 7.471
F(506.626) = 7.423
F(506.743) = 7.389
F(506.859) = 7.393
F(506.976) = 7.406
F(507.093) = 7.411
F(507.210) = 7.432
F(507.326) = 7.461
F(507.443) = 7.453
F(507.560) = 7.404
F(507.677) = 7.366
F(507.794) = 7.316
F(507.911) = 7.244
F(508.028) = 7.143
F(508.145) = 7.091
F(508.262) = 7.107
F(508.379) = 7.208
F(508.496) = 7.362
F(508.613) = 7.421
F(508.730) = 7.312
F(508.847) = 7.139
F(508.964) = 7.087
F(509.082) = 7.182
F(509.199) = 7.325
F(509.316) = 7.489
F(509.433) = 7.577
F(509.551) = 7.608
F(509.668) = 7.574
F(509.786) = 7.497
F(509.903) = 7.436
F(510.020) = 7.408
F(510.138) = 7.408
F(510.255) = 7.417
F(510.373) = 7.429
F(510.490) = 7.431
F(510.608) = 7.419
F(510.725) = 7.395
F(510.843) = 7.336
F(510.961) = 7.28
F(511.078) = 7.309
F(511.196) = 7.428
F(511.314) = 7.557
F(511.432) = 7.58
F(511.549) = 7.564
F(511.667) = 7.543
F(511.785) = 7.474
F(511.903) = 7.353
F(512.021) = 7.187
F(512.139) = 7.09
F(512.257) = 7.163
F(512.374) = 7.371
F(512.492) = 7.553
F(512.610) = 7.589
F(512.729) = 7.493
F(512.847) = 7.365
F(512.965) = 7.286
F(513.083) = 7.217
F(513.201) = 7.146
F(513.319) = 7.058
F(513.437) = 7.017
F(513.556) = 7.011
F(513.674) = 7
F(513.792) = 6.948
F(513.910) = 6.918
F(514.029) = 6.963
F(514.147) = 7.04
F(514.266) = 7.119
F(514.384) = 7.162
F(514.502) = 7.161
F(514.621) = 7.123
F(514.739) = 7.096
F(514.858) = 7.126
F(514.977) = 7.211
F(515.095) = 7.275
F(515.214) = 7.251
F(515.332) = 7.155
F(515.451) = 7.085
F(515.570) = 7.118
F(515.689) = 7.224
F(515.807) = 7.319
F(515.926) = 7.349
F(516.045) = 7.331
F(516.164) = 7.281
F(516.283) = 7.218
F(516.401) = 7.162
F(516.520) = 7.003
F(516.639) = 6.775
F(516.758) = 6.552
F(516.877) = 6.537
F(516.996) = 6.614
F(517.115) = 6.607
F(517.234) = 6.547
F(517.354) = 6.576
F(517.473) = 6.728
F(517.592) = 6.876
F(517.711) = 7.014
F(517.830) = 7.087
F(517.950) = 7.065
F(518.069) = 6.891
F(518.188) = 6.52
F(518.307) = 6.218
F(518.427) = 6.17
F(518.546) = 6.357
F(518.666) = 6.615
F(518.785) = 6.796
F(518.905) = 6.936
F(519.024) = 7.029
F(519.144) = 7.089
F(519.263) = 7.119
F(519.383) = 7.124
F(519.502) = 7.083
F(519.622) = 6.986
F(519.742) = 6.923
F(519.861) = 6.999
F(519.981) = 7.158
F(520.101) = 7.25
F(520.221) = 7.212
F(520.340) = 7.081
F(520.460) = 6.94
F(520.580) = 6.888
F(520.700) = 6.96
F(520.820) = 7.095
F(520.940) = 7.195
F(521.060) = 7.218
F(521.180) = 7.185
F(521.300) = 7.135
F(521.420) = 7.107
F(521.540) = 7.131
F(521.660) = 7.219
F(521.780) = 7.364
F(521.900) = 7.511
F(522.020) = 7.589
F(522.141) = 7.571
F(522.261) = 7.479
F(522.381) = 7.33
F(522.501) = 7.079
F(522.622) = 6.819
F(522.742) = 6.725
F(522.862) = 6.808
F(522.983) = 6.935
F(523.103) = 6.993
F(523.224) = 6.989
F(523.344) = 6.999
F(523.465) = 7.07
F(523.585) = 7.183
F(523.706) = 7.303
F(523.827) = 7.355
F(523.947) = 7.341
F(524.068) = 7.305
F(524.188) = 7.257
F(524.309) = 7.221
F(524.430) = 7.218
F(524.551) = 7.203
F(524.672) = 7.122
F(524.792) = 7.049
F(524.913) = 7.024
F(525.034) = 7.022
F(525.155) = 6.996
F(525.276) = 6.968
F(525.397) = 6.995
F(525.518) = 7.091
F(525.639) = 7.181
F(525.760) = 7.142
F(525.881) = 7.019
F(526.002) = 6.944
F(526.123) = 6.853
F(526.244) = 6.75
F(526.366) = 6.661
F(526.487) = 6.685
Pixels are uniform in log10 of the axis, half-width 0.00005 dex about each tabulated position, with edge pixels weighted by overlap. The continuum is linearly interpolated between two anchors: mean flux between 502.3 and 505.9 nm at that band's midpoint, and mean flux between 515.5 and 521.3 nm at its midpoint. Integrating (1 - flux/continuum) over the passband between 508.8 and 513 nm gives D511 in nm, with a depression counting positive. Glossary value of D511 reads -0.16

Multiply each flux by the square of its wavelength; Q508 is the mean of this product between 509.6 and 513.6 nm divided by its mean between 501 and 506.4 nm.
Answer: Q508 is 1.04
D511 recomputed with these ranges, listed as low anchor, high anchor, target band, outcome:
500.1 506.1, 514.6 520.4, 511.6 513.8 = -0.06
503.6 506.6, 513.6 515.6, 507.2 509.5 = -0.01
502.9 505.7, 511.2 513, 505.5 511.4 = -0.01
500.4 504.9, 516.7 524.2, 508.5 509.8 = -0.03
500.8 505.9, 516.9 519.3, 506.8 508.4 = -0.04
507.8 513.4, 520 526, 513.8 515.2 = 0.03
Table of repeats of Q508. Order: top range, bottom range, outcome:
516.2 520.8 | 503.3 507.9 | 0.98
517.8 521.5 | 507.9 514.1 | 0.98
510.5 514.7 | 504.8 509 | 1.01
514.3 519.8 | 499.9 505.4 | 1.01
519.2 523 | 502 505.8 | 1.04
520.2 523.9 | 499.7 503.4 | 1.06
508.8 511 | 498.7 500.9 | 1.05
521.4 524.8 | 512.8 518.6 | 1.06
